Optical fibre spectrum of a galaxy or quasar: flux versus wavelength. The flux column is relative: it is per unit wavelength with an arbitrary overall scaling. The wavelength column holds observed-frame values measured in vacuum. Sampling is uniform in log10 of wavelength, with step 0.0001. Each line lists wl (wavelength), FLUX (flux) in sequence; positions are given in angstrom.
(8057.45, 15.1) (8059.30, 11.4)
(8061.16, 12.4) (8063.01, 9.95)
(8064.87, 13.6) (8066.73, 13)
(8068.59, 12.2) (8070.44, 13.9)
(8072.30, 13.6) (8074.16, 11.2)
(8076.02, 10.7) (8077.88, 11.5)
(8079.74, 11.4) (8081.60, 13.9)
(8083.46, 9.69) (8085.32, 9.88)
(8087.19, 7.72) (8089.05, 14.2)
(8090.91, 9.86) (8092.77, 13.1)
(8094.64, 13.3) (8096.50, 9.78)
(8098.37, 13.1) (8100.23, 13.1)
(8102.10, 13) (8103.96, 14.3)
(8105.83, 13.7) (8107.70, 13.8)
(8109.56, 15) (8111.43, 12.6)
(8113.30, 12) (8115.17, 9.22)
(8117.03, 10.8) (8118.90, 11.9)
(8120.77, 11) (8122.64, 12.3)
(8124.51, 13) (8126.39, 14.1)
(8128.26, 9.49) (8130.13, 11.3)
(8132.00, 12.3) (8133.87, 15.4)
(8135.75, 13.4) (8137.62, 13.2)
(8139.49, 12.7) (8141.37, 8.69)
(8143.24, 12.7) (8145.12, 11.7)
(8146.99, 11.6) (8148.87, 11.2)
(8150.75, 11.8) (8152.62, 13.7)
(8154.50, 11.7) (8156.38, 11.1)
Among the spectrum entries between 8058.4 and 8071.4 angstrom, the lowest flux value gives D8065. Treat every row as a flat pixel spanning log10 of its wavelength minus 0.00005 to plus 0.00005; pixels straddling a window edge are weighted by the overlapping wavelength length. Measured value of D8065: 9.95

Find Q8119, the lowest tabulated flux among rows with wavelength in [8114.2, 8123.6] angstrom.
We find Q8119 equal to 9.22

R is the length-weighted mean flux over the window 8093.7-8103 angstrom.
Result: 12.4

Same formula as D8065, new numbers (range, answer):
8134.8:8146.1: 8.69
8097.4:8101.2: 13.1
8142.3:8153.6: 11.2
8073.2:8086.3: 9.69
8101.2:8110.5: 13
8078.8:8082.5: 11.4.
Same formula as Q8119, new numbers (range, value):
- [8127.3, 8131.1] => 9.49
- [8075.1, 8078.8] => 10.7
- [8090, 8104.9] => 9.78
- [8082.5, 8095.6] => 7.72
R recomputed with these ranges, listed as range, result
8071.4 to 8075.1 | 12.4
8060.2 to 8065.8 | 12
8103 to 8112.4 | 13.9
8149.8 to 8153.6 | 12.7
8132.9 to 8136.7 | 14.4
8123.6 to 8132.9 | 12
